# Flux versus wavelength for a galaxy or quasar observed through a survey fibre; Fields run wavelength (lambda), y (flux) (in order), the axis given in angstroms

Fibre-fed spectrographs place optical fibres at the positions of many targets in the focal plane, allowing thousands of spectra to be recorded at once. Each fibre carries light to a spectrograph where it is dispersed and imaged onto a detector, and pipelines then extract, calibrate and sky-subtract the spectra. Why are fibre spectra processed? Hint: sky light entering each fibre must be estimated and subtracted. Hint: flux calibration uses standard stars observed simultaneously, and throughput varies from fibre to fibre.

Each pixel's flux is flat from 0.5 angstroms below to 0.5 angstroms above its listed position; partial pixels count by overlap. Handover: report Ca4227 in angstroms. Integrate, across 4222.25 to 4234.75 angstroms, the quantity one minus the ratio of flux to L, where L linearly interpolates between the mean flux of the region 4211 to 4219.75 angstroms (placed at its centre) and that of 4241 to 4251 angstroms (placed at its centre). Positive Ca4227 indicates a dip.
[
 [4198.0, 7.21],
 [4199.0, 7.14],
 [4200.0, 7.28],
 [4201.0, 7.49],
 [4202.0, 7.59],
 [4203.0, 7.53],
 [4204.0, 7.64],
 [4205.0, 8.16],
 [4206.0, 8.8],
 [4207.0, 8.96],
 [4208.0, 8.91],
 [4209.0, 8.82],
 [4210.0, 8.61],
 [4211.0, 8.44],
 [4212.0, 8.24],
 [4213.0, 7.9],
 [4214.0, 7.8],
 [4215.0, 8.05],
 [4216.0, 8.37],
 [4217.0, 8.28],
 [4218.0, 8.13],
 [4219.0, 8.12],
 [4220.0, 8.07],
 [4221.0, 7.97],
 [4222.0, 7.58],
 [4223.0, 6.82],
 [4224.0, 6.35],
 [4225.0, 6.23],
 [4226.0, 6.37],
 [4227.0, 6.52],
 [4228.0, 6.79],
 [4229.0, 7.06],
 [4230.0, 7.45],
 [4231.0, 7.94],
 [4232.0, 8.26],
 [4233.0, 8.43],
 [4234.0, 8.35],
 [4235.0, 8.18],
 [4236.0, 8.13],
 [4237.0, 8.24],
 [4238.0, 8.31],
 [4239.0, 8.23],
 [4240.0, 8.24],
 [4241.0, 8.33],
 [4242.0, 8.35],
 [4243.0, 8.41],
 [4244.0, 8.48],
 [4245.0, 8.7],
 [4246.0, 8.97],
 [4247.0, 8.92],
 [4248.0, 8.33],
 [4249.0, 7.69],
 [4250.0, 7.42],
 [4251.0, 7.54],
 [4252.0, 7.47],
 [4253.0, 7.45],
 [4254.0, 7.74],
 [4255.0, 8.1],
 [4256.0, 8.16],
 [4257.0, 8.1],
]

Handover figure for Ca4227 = 1.5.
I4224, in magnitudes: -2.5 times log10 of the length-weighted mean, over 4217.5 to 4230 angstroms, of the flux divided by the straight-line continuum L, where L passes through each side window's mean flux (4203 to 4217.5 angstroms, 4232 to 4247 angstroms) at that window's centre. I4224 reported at 0.17 mag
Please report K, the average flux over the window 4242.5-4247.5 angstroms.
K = 8.7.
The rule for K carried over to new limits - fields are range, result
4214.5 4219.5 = 8.19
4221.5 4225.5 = 6.75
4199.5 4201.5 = 7.38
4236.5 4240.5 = 8.26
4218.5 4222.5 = 7.93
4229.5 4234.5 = 8.09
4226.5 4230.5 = 6.95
